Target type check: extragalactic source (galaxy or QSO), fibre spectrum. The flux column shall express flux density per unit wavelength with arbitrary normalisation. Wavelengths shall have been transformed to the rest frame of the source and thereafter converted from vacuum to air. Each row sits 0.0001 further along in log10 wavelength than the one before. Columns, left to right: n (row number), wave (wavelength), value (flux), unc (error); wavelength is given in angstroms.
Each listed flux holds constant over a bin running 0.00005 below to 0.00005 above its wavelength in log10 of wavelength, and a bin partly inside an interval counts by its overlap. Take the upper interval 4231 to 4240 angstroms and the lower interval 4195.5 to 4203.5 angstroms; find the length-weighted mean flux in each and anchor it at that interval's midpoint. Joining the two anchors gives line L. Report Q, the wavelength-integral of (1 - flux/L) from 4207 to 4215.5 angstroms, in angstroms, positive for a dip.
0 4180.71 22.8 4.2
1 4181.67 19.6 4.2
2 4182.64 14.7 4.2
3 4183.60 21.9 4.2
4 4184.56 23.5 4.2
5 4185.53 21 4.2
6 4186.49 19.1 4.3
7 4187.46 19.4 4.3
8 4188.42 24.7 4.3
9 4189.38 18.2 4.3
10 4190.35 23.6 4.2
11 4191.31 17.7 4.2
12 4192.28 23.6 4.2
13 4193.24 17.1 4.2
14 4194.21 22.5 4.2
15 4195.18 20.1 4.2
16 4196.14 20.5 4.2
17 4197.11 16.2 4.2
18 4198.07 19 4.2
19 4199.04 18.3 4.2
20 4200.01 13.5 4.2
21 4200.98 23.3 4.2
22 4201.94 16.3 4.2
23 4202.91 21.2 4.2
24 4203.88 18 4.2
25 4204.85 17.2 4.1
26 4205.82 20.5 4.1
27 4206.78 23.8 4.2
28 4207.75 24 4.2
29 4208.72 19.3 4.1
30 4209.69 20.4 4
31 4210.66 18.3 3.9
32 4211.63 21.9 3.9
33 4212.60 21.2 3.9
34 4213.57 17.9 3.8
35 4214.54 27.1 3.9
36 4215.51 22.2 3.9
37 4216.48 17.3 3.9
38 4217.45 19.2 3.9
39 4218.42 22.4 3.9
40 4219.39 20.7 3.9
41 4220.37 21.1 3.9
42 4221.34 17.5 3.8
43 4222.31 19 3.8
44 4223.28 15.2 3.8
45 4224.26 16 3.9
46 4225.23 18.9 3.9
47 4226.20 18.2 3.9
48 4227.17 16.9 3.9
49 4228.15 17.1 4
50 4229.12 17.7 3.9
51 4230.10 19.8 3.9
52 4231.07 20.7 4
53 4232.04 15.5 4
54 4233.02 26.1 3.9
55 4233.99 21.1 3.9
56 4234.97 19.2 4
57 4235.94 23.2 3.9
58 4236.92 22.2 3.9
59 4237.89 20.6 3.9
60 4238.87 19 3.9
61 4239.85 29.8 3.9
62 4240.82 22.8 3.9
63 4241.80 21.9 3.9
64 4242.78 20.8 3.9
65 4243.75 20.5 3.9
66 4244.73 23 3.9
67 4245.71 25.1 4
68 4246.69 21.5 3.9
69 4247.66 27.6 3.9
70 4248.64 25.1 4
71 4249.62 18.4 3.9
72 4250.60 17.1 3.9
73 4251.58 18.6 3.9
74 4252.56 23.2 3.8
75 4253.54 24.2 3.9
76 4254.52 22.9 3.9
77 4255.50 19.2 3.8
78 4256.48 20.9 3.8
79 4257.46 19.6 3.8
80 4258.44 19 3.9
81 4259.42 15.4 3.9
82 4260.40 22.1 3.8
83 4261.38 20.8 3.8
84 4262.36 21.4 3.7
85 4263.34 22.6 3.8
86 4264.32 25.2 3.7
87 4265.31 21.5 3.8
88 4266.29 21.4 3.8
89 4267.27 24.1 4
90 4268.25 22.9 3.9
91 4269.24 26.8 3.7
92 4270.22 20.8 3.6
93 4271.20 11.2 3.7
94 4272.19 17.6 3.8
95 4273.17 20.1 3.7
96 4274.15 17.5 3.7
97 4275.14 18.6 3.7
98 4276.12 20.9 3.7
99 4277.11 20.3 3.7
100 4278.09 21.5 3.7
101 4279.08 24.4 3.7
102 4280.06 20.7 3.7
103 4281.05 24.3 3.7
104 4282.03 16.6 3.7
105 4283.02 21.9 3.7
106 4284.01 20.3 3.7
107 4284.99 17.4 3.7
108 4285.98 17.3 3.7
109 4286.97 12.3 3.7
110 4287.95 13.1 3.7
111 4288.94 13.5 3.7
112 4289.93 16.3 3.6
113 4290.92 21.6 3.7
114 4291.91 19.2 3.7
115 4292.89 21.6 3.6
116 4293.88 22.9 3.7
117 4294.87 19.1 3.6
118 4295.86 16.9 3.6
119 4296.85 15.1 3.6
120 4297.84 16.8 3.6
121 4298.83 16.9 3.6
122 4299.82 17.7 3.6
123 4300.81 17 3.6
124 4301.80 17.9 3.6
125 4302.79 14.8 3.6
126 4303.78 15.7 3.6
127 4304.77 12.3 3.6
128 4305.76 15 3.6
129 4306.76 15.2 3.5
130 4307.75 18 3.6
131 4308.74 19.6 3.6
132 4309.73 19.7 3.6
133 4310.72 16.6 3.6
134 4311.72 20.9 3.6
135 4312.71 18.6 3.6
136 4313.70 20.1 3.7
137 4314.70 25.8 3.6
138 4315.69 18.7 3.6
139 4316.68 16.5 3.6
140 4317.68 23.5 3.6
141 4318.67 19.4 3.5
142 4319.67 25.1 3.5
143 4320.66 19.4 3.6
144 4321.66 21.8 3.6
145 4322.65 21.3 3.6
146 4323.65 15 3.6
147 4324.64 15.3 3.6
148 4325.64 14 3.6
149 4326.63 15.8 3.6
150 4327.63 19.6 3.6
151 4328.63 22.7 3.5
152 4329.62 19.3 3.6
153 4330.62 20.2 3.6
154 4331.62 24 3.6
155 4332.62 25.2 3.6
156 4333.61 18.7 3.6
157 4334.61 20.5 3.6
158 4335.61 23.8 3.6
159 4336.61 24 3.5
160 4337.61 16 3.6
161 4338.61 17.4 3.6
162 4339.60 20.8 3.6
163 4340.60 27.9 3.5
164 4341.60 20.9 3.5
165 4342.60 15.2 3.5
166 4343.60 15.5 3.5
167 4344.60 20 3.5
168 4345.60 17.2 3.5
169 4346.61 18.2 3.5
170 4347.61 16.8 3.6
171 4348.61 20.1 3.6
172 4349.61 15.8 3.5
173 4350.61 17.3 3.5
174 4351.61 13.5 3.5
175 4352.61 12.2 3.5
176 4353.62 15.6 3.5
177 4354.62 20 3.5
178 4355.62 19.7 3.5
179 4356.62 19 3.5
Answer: -0.82 angstroms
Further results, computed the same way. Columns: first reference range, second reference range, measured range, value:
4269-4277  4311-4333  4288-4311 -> 2.7 angstroms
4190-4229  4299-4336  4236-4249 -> -2.4 angstroms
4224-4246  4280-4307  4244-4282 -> -4.1 angstroms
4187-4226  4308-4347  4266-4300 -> 1.2 angstroms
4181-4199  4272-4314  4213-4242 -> -1.2 angstroms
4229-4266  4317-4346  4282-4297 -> 2.0 angstroms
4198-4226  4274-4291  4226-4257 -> -3.2 angstroms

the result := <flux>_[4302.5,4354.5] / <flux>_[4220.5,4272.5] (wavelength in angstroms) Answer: 0.91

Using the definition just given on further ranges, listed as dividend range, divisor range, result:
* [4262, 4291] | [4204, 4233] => 1.01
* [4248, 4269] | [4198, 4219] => 1.06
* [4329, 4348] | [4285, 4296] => 1.14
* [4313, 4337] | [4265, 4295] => 1.04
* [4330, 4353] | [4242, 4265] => 0.89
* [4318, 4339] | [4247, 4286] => 0.96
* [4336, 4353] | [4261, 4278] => 0.88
